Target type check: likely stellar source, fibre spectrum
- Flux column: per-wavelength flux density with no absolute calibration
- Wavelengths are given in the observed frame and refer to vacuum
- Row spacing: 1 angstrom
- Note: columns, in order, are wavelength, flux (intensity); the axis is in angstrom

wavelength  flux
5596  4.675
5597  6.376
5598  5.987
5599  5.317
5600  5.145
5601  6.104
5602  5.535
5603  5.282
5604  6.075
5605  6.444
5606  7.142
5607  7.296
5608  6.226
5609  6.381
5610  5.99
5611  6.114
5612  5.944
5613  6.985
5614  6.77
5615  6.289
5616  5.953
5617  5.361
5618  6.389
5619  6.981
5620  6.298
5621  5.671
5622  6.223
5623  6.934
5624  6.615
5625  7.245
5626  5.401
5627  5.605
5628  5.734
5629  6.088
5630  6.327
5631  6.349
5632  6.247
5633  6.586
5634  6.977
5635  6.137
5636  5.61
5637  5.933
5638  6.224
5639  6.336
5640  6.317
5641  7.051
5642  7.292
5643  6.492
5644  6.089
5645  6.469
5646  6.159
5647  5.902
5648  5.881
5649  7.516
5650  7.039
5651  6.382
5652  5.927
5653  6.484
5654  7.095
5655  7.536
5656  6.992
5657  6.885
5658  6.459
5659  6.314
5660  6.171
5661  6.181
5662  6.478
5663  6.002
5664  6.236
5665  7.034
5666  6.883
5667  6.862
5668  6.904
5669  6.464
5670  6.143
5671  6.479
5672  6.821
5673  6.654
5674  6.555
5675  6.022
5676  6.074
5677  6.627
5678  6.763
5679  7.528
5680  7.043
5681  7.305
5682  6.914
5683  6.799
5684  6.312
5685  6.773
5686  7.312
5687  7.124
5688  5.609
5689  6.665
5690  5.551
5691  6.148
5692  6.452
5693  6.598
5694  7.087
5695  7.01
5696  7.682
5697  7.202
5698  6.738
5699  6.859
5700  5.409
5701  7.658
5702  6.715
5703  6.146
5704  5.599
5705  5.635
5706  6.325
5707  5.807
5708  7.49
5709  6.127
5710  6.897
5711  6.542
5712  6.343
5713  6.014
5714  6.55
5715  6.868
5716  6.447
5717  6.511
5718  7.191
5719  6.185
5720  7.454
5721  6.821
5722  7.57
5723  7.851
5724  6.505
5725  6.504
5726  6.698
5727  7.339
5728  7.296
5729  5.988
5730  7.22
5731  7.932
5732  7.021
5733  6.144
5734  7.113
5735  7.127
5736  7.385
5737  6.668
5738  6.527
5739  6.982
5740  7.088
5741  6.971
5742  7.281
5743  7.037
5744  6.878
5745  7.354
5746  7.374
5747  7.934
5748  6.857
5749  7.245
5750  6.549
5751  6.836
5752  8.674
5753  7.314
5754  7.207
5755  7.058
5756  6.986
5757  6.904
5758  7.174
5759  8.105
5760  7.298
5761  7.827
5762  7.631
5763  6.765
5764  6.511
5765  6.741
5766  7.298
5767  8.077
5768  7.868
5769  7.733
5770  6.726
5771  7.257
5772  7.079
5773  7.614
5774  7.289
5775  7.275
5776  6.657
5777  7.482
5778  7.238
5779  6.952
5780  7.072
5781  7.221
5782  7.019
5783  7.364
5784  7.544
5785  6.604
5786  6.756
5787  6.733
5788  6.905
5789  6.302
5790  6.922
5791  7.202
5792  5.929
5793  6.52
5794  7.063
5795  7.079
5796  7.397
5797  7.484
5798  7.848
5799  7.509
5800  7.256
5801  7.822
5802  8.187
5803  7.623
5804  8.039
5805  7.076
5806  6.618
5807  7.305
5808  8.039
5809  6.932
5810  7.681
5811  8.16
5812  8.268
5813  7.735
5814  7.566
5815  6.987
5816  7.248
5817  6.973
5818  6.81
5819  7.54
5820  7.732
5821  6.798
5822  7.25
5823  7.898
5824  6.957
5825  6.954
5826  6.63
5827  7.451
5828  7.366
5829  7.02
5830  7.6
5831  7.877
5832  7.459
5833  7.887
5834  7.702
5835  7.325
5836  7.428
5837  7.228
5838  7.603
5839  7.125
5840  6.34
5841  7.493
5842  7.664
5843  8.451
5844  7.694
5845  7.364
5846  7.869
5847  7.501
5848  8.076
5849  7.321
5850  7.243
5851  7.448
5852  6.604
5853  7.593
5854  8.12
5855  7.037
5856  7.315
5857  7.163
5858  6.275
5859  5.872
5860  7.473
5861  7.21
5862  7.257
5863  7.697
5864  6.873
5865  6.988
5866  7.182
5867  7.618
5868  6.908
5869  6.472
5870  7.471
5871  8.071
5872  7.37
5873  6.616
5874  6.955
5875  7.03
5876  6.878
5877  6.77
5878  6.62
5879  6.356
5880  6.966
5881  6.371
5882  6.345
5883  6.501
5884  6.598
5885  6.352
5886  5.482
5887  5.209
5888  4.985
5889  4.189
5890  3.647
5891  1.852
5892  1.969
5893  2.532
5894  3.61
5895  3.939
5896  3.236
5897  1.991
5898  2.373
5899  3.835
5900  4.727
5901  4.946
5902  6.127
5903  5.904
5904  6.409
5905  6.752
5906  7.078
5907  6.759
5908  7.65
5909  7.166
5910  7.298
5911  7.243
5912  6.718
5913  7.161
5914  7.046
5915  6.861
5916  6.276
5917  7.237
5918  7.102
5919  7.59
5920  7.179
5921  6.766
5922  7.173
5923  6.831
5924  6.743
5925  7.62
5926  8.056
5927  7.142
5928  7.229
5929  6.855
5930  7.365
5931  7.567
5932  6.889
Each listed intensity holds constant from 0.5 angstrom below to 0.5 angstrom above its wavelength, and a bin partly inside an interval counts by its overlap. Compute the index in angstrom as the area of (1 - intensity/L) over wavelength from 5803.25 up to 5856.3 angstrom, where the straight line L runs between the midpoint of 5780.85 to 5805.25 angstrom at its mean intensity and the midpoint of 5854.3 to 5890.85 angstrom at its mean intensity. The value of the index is -4.0 angstrom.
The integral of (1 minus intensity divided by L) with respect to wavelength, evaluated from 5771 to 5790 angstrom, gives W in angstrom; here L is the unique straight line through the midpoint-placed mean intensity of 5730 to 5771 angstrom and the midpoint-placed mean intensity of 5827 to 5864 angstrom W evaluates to 0.5 angstrom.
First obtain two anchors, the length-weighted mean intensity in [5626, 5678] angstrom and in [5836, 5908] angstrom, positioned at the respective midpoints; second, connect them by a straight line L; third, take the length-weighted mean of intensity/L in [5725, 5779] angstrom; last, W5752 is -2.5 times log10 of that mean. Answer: -0.13 mag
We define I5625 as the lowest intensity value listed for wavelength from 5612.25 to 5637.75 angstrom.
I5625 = 5.361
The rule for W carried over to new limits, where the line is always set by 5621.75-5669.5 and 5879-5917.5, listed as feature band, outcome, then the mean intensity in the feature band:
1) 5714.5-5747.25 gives -4.7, 7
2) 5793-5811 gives -5.0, 7.46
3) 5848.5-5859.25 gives -2.8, 7.12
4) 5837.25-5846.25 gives -2.9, 7.49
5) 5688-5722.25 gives -1.9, 6.58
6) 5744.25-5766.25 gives -4.5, 7.25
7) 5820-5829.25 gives -2.3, 7.18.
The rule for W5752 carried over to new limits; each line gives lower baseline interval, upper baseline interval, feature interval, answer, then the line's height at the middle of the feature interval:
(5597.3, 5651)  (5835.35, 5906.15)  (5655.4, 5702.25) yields -0.06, 6.28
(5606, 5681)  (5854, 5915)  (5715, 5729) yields -0.10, 6.33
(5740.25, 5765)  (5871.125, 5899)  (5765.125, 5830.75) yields -0.12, 6.52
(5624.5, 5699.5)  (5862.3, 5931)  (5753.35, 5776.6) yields -0.14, 6.4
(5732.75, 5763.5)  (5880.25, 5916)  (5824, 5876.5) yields -0.22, 5.94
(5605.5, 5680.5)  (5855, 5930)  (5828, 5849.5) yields -0.19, 6.3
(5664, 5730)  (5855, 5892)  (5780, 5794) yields -0.05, 6.54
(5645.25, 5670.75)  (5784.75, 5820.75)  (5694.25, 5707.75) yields 0.04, 6.77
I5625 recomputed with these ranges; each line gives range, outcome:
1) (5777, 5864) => 5.872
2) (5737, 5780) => 6.511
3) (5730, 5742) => 6.144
